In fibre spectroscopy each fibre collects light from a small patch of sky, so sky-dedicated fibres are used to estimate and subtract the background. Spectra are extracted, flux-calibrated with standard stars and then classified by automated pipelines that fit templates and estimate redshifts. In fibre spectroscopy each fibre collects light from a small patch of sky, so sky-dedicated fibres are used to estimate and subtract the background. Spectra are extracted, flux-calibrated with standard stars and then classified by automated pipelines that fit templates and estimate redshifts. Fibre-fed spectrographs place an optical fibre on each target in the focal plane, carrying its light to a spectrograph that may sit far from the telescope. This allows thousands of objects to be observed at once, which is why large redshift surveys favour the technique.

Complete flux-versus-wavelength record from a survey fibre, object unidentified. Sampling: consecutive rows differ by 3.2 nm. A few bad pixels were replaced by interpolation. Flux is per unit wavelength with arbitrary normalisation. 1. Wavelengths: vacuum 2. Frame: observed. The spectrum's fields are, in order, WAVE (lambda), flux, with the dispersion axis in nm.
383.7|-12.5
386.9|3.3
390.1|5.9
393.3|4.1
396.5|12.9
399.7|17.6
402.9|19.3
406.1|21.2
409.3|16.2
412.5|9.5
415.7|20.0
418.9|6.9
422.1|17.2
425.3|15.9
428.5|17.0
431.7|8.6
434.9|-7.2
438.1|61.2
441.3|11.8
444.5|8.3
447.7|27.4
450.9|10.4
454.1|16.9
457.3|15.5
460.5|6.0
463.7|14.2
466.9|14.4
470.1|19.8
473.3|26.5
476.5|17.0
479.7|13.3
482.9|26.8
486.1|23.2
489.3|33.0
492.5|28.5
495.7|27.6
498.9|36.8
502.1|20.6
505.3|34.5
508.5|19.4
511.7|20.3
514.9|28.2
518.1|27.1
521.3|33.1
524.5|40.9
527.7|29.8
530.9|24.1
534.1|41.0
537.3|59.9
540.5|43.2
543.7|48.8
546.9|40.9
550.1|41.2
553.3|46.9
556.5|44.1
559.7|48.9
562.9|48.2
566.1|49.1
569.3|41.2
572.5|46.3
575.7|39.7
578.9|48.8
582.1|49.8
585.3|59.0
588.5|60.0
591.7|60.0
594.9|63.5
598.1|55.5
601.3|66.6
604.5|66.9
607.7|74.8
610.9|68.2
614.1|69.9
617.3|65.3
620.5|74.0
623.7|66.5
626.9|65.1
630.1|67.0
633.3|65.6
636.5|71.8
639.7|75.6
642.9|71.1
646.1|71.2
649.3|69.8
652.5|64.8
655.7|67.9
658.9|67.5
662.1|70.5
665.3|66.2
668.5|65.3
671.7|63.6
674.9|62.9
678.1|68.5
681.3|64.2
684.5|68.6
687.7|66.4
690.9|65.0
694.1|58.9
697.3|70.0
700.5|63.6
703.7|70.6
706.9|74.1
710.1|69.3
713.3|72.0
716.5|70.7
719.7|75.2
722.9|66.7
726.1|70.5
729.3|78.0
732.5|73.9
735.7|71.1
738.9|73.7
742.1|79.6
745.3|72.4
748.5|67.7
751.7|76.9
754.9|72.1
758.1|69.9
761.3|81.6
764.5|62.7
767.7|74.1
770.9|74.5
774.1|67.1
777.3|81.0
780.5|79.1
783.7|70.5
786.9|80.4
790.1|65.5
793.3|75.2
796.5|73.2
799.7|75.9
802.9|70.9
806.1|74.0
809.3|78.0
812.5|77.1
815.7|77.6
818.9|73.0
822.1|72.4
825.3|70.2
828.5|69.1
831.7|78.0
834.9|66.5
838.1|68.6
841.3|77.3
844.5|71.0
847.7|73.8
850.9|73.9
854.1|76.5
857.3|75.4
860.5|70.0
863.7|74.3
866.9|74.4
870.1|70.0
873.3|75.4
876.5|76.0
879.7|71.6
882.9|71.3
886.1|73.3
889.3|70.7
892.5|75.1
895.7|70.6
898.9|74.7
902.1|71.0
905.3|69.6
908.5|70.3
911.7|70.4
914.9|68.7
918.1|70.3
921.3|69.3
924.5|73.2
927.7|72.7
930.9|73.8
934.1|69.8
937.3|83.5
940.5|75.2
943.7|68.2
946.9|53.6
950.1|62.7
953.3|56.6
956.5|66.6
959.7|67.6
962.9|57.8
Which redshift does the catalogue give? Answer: 0.340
